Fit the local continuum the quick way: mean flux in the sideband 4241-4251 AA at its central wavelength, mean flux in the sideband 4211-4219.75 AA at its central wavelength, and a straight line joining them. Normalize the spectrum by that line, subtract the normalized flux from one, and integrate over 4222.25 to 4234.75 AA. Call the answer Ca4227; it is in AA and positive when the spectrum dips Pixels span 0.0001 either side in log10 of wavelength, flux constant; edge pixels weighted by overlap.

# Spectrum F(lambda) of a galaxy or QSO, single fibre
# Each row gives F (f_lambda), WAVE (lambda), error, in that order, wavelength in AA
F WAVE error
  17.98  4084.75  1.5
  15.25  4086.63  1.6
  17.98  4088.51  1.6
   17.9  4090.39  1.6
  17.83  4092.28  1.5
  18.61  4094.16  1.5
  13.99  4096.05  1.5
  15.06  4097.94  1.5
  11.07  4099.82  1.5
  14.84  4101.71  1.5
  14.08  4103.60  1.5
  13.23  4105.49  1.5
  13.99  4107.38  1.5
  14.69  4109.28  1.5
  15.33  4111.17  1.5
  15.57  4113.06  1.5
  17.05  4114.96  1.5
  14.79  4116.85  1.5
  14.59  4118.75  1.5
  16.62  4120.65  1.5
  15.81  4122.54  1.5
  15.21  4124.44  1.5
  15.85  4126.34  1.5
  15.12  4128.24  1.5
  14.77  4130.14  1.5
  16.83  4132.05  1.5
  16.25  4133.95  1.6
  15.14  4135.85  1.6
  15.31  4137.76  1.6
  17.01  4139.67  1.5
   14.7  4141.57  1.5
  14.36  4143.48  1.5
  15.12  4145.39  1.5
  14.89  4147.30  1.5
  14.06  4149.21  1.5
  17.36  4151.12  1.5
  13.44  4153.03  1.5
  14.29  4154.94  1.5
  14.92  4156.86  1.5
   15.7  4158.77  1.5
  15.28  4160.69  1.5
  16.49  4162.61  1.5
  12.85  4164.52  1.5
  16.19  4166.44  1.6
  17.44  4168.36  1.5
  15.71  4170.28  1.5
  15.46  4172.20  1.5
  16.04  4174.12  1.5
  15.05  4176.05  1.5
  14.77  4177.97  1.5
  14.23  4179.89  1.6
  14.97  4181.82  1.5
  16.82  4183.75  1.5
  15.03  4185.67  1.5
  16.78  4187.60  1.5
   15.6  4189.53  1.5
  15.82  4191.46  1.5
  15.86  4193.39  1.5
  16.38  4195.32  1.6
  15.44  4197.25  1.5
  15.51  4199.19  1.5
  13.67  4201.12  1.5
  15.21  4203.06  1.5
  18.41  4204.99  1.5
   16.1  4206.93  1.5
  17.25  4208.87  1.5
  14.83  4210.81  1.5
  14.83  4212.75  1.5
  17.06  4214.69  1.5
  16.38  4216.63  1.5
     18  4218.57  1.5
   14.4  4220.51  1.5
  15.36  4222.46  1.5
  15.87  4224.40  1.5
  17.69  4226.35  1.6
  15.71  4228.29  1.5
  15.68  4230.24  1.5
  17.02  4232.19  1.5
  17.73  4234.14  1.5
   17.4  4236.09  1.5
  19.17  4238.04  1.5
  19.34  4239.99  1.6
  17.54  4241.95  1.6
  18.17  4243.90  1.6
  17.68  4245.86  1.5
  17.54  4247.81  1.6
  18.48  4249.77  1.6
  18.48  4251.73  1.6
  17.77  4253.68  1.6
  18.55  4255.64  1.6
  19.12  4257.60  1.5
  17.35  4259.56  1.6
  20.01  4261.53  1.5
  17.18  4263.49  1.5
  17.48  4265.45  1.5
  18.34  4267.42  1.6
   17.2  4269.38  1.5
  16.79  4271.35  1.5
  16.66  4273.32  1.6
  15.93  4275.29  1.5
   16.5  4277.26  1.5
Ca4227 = 0.4 AA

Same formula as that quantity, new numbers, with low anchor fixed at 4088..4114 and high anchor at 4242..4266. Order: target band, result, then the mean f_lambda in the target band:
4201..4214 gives 1.0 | 15.9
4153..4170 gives 1.1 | 15.3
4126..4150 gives 0.9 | 15.3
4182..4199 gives 1.0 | 15.9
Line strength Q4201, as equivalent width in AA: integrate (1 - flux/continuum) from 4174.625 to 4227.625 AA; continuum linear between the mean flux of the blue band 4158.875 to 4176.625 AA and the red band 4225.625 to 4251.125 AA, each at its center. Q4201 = 2.4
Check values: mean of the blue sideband 15.6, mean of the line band 15.8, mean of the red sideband 17.6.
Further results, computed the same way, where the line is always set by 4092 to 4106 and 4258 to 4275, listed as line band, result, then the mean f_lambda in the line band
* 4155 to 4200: 1.5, 15.6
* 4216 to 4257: -0.6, 17.4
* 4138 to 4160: 0.7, 15.1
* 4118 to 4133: -0.4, 15.6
